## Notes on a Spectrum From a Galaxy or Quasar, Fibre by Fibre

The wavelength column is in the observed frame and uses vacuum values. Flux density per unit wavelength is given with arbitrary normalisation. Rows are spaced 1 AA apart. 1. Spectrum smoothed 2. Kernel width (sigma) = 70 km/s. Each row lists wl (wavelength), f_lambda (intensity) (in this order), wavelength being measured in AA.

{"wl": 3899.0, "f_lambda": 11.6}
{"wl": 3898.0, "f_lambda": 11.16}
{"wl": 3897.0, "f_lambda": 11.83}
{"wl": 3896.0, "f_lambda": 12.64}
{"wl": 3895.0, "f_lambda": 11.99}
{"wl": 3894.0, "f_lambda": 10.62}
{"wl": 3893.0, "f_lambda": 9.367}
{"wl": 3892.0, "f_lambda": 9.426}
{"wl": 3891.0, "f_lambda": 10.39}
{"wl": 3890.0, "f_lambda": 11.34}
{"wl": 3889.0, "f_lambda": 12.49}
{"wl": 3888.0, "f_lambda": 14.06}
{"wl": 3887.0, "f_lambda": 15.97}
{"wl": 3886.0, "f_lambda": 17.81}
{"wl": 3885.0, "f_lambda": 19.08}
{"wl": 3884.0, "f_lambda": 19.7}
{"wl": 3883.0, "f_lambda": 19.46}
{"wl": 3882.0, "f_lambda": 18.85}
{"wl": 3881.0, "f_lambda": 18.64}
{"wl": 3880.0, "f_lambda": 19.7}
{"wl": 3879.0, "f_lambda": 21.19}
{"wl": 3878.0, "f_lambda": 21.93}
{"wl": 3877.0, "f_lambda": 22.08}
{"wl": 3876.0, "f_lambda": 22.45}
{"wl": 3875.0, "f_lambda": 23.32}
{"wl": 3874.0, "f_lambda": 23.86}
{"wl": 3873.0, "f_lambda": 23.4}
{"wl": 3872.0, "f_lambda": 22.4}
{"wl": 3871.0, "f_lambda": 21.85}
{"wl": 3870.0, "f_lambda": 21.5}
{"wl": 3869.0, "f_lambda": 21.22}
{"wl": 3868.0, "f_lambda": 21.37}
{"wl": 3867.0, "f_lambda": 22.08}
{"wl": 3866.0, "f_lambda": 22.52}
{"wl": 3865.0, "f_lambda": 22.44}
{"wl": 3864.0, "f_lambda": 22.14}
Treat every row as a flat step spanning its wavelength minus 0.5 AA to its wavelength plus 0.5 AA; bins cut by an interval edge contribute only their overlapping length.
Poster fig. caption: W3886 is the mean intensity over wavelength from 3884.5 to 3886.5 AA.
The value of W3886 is 18.4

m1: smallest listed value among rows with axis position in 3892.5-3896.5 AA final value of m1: 9.367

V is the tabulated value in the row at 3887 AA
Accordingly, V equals 15.97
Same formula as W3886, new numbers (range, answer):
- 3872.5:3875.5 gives 23.5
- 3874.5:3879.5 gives 22.2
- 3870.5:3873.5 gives 22.6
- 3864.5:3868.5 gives 22.1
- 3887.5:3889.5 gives 13.3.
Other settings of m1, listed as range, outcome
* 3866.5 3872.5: 21.22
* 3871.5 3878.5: 21.93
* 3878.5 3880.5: 19.7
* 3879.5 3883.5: 18.64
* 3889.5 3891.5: 10.39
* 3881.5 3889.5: 12.49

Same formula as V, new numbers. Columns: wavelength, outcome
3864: 22.14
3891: 10.39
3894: 10.62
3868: 21.37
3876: 22.45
